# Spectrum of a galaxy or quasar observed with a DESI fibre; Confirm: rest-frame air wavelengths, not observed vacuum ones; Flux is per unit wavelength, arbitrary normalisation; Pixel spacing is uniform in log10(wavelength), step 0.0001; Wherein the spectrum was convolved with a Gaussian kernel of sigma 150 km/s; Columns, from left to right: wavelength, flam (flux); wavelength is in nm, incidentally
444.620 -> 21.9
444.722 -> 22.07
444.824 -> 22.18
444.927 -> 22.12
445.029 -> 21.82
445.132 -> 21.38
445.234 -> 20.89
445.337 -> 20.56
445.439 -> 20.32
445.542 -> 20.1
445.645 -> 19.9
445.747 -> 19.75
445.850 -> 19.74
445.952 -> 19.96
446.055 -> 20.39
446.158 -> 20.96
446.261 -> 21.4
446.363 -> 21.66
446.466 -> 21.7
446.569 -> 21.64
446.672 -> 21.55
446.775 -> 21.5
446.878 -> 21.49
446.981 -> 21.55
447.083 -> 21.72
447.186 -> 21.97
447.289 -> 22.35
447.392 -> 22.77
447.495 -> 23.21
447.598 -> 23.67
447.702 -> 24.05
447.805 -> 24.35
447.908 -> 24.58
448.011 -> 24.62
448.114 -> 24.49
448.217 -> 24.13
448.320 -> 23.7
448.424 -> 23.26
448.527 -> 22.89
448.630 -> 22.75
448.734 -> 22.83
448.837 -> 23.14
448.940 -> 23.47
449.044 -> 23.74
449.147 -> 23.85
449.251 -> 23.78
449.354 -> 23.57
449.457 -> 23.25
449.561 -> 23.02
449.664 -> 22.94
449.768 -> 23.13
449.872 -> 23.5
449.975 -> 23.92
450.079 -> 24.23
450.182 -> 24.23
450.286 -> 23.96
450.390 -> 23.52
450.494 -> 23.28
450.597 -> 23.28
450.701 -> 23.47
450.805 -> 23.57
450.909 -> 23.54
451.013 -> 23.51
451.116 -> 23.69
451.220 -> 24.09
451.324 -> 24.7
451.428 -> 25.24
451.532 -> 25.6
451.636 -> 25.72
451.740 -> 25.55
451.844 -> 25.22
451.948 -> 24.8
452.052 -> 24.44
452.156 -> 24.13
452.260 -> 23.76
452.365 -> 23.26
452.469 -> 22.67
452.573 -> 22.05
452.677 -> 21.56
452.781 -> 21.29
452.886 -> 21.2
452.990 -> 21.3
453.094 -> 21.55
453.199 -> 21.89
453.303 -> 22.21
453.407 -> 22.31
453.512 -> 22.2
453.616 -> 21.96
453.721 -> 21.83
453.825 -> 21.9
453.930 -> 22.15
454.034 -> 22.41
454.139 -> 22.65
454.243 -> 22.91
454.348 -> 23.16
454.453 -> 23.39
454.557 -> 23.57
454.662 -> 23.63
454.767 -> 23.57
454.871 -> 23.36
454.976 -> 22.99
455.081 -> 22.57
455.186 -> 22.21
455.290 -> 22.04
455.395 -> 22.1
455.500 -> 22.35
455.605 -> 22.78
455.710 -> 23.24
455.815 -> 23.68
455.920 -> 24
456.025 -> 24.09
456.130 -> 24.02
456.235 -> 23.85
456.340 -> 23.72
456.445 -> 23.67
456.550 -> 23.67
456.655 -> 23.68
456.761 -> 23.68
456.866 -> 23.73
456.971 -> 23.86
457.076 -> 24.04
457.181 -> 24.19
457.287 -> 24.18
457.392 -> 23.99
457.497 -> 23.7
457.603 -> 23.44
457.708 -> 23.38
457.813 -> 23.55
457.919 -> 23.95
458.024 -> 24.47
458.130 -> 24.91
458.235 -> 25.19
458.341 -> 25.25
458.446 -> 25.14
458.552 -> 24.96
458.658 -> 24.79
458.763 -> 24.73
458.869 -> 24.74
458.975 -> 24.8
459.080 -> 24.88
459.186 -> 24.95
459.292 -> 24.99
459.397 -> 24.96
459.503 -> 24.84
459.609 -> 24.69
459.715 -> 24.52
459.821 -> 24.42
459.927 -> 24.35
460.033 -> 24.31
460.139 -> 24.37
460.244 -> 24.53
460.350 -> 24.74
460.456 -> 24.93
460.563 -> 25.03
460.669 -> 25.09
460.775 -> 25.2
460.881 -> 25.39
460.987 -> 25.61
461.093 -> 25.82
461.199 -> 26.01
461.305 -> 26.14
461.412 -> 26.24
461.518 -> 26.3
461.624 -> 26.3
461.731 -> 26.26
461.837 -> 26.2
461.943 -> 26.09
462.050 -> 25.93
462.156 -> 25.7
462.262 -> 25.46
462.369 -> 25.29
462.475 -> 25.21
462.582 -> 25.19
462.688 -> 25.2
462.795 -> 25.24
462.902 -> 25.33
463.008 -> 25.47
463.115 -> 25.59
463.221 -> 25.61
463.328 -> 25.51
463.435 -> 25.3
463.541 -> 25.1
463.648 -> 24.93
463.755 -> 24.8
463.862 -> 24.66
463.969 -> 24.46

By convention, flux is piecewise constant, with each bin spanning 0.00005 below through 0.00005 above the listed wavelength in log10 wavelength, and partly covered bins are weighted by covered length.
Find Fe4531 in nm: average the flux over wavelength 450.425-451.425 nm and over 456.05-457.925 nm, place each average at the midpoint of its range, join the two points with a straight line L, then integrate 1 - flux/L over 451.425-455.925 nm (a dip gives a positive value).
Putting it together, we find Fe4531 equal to 0.15 nm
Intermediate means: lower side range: 23.8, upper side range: 23.8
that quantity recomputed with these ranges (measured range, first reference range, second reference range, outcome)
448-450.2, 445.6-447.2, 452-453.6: -0.20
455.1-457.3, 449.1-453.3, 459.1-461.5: 0.08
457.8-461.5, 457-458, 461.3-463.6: -0.05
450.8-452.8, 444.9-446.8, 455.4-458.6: -0.13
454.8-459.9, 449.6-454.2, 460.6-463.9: 0.10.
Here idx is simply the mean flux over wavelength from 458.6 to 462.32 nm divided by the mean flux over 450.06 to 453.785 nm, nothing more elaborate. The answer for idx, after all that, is 1.08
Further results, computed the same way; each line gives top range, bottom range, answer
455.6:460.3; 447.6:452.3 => 1.01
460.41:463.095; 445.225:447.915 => 1.19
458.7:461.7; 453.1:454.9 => 1.11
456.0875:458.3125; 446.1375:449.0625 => 1.05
